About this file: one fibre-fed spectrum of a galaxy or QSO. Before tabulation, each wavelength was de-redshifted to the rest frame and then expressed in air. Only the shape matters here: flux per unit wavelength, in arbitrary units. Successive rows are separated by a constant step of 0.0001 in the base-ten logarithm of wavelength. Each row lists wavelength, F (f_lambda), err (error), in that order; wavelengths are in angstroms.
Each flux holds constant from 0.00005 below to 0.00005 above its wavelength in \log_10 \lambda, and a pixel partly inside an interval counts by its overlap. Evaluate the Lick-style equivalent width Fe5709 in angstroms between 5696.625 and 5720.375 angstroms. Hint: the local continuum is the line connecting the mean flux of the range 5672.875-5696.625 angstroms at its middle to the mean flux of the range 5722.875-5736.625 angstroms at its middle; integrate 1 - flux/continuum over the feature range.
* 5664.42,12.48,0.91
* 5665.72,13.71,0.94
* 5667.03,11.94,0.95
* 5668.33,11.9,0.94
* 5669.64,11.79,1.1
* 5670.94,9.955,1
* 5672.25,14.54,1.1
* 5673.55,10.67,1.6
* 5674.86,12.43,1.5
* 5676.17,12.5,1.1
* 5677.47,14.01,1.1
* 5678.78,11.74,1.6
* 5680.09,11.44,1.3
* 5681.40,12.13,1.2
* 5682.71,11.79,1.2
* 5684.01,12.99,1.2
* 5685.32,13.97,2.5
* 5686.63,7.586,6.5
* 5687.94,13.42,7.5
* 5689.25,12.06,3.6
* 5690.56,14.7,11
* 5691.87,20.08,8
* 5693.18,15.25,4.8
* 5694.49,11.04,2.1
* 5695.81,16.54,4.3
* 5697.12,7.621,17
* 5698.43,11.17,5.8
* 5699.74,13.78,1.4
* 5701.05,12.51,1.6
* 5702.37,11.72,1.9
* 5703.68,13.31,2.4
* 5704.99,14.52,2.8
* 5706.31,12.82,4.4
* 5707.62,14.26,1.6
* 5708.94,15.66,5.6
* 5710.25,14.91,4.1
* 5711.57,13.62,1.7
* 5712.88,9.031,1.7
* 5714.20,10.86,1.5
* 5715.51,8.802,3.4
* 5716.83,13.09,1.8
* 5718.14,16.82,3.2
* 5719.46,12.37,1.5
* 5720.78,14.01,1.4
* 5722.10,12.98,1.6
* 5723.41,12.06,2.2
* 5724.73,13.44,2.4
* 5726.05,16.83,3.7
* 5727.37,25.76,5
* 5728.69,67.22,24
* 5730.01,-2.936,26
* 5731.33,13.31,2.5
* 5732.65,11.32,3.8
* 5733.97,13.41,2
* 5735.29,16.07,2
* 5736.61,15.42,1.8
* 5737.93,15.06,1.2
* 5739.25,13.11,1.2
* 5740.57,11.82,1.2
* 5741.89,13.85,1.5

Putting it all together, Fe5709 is 4.85 angstroms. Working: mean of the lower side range 13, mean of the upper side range 18.5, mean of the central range 12.7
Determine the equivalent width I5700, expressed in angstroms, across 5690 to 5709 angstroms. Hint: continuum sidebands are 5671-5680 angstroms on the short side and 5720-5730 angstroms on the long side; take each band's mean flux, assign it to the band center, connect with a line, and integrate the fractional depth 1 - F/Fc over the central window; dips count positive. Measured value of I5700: 3.47 angstroms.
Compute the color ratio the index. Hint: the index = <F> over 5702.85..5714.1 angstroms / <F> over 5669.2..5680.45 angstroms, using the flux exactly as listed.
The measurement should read 1.1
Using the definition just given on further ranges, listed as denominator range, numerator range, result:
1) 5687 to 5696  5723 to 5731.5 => 1.49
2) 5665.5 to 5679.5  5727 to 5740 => 1.52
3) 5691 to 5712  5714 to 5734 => 1.20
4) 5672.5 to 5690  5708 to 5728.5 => 1.26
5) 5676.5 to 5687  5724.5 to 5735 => 1.65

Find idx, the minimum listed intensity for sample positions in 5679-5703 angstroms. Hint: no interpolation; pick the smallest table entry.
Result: 7.586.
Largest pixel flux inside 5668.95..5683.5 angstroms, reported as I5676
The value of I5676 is 14.54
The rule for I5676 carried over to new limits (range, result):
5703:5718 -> 15.66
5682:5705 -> 20.08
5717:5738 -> 67.22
